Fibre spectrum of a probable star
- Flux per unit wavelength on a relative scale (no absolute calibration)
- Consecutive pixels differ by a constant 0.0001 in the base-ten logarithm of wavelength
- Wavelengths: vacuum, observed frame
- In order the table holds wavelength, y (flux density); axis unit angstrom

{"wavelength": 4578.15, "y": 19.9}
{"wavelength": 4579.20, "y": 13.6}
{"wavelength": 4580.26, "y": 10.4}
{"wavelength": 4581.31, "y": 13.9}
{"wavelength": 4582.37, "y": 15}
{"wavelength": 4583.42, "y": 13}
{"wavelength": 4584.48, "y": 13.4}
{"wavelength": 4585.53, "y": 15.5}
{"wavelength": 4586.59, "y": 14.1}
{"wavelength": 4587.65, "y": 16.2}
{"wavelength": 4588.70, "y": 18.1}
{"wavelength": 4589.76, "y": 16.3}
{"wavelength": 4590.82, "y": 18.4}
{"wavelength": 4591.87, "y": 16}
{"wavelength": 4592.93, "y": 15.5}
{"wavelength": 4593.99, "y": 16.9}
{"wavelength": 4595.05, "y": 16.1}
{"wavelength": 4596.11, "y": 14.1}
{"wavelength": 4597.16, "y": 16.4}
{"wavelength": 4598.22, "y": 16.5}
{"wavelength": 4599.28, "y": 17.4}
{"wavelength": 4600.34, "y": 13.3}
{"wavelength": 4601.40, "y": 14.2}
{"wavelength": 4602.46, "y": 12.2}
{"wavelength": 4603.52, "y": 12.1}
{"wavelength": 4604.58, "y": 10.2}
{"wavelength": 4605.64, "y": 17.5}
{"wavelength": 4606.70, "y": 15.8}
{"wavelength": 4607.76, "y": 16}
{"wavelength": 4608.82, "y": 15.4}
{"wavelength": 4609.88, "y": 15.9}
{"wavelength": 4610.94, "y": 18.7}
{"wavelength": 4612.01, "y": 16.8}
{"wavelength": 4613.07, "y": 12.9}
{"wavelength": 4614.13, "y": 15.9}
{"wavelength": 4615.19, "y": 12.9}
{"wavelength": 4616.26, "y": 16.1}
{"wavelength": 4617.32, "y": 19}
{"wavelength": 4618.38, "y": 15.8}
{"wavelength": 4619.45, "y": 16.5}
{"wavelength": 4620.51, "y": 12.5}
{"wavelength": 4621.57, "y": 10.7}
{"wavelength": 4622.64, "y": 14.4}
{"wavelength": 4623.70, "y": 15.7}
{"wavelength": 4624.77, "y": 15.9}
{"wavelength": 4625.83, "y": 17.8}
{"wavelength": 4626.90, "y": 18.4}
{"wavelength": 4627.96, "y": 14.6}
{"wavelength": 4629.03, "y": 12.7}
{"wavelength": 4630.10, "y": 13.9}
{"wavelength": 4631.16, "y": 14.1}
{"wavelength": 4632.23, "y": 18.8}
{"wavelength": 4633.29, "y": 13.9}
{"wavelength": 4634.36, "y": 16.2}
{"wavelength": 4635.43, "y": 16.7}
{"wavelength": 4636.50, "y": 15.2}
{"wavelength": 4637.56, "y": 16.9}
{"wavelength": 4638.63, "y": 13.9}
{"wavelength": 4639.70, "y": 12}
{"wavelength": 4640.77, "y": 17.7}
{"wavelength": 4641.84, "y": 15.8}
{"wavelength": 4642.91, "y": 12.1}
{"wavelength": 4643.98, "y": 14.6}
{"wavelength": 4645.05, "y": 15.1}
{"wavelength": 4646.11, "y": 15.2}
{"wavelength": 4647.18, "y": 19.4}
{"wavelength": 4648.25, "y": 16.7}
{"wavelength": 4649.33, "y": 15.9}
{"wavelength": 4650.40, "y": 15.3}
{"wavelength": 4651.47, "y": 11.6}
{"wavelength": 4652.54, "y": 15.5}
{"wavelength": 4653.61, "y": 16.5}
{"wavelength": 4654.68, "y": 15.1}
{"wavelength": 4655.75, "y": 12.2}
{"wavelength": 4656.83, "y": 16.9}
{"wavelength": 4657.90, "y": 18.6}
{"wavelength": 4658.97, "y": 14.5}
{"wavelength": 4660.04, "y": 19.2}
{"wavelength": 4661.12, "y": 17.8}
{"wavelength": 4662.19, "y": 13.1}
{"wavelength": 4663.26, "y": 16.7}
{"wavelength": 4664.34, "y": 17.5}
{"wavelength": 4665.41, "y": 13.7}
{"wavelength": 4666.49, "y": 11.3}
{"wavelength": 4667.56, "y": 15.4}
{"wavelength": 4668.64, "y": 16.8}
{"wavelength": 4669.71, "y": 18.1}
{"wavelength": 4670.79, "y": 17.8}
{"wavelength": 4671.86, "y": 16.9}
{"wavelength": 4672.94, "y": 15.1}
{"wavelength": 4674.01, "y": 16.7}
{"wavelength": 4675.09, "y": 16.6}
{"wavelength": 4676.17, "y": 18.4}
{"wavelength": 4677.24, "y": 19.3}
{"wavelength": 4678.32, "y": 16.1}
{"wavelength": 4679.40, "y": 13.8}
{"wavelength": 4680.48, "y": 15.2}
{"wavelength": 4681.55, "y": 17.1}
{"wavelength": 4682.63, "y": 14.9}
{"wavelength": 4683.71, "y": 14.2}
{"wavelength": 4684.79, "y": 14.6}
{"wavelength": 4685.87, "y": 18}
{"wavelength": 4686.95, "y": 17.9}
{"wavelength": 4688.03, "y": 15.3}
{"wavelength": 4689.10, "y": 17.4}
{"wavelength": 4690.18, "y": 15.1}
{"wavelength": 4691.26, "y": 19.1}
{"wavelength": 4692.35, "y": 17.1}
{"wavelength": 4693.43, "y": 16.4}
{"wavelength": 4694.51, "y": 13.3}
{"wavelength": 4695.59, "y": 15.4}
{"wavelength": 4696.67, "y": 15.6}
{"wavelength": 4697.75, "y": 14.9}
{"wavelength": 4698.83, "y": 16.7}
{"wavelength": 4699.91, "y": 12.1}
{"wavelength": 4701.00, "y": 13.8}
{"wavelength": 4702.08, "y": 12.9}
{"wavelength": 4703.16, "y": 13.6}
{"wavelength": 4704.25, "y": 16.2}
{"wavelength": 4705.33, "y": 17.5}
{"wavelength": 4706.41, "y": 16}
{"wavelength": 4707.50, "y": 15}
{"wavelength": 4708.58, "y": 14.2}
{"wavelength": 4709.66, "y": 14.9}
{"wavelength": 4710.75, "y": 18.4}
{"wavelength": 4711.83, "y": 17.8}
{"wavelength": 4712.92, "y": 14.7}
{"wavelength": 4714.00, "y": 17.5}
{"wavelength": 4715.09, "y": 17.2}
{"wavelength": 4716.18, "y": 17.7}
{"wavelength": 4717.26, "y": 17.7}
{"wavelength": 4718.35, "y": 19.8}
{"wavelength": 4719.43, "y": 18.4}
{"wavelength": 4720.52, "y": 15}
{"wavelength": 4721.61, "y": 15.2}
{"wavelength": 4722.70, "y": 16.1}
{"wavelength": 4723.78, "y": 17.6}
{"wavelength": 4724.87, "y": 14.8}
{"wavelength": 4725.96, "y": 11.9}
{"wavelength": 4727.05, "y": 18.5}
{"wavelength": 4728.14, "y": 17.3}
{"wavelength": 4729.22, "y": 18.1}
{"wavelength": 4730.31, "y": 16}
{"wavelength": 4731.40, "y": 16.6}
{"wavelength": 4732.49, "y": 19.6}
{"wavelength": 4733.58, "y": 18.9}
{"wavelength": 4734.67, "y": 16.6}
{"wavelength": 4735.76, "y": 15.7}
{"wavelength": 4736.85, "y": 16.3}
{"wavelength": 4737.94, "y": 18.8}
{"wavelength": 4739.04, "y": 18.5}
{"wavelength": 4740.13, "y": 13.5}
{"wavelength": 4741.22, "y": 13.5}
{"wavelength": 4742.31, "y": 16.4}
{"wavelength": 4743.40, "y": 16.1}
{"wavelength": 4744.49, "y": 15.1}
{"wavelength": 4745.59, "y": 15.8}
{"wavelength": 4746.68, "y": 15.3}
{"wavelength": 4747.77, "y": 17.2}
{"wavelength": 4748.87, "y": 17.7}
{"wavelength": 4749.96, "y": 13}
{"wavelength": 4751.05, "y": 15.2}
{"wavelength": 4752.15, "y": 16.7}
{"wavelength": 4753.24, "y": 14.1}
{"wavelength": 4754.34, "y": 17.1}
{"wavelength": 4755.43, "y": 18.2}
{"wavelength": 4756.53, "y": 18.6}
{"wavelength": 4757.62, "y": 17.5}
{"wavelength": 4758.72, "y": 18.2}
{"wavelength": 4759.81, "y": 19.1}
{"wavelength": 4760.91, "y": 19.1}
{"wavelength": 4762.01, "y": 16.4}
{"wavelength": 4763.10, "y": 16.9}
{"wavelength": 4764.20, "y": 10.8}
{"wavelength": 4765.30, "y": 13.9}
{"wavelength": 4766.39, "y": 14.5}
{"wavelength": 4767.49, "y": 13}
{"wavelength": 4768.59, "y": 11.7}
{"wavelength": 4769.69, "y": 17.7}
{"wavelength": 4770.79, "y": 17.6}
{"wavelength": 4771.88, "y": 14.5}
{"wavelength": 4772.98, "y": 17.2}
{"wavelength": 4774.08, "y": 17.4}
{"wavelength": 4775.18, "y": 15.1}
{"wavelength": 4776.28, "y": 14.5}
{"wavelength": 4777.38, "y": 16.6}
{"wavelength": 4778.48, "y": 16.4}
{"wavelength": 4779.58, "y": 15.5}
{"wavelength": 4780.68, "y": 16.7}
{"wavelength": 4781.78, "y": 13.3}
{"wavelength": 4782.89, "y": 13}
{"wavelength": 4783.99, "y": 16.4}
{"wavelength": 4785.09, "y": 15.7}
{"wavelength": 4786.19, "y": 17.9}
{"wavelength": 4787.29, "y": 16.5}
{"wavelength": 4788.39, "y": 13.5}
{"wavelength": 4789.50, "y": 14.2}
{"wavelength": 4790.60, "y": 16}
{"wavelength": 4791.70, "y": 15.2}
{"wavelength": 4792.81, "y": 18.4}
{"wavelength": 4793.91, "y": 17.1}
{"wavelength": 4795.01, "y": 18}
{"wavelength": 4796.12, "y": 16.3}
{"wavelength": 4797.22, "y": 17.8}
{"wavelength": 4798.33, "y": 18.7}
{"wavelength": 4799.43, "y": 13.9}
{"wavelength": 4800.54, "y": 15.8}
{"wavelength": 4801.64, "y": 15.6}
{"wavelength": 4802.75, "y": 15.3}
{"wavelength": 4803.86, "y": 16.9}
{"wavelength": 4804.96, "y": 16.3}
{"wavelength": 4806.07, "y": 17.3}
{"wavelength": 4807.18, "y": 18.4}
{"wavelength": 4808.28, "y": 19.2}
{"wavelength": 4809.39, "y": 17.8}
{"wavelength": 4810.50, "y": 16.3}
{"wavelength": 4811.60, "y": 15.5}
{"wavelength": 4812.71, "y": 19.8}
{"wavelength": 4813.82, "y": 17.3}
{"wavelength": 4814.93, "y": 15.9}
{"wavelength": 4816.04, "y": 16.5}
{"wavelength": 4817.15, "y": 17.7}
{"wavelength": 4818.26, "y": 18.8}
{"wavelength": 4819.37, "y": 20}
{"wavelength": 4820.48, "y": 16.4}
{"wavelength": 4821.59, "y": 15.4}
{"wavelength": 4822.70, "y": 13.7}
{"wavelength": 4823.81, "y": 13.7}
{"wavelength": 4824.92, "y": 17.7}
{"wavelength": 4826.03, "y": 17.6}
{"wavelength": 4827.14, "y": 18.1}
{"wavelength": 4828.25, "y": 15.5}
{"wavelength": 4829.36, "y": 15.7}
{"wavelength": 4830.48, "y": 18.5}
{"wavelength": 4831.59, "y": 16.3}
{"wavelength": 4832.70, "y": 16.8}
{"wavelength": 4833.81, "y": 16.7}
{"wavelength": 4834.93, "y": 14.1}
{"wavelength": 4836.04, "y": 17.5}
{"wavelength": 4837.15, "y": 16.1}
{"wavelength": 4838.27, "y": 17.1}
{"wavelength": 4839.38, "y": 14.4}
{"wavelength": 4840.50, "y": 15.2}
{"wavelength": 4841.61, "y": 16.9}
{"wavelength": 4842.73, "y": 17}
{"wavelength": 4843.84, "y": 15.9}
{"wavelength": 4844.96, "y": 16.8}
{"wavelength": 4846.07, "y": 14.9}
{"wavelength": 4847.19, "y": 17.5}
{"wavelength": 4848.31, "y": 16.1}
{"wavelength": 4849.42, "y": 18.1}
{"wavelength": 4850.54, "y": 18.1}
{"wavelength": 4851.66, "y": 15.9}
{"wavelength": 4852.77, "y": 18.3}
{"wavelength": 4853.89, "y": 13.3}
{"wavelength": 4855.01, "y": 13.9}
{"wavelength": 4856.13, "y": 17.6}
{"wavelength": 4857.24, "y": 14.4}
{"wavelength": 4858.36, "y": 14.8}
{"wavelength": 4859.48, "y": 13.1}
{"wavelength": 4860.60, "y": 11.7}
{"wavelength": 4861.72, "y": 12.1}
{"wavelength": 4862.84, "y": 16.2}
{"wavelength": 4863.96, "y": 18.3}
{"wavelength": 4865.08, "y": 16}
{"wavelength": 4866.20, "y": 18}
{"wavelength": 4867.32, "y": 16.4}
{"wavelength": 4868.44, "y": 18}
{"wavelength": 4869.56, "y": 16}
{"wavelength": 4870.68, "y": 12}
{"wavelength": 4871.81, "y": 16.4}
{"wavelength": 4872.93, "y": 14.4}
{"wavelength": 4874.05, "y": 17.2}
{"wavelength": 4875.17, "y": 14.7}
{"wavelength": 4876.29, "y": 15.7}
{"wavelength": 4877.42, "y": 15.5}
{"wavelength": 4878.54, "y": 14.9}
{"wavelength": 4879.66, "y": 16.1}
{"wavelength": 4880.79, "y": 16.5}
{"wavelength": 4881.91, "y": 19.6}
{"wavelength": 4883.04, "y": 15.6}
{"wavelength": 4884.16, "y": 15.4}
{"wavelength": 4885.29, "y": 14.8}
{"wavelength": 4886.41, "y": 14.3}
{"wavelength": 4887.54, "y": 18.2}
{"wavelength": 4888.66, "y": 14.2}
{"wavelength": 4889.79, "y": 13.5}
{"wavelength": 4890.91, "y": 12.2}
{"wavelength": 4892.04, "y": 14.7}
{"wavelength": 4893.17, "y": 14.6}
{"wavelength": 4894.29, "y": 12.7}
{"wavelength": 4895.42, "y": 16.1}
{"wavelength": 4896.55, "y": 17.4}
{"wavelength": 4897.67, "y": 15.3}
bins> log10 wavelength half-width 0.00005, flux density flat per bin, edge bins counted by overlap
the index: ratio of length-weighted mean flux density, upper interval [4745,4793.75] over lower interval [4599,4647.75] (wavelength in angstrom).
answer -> 1.0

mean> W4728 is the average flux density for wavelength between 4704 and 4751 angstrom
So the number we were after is 16.5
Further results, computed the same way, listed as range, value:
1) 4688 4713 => 15.6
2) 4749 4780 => 16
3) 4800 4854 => 16.7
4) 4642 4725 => 16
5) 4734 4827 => 16.3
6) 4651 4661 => 15.7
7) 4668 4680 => 16.8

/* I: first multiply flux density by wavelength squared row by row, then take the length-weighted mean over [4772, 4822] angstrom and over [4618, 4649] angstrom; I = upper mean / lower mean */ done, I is 1.16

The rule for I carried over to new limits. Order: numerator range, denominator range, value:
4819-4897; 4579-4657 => 1.15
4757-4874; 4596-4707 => 1.12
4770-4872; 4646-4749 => 1.06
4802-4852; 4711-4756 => 1.05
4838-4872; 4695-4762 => 1.02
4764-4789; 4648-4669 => 1.04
